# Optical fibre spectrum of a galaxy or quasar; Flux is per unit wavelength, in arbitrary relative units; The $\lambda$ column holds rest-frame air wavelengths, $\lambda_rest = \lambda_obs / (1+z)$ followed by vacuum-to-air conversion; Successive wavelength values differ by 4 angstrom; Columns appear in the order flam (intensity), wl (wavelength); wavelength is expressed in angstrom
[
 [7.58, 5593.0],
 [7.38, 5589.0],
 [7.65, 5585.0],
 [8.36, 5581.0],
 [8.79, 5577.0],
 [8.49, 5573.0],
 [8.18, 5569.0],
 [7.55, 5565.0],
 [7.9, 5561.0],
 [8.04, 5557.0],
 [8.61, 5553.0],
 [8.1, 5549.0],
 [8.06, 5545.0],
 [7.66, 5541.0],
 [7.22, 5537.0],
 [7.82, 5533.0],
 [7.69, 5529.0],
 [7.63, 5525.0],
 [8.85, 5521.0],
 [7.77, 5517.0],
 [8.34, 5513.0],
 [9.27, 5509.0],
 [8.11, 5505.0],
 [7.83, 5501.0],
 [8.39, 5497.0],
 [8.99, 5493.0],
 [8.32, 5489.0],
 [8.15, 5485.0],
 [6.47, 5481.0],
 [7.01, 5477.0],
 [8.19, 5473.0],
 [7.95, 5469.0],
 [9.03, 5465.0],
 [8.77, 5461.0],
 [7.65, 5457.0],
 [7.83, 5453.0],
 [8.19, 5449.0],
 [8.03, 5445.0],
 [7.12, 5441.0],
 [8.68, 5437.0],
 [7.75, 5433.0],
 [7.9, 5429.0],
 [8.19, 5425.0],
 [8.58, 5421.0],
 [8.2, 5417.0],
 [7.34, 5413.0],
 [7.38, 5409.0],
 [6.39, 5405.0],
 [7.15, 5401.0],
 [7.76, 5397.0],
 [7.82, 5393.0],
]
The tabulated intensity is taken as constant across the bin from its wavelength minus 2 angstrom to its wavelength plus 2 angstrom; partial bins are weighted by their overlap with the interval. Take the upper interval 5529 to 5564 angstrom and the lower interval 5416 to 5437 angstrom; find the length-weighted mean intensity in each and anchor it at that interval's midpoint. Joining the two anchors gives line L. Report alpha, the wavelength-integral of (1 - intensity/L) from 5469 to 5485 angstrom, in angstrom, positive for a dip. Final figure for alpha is 1.25 angstrom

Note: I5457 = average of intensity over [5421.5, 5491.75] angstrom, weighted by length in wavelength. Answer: 7.98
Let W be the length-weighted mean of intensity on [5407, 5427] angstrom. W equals 7.94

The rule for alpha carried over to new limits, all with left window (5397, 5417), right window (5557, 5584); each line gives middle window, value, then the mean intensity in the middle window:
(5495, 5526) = -1.8 angstrom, 8.29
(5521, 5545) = 0.7 angstrom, 7.75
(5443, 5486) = -2.0 angstrom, 7.93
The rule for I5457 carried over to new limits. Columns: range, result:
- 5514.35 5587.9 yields 8.02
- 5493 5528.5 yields 8.29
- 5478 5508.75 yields 8.07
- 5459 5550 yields 8.07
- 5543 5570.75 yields 8.06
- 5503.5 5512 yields 8.68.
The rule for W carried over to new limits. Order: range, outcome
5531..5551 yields 7.77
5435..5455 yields 7.97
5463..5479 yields 8.04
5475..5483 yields 6.74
